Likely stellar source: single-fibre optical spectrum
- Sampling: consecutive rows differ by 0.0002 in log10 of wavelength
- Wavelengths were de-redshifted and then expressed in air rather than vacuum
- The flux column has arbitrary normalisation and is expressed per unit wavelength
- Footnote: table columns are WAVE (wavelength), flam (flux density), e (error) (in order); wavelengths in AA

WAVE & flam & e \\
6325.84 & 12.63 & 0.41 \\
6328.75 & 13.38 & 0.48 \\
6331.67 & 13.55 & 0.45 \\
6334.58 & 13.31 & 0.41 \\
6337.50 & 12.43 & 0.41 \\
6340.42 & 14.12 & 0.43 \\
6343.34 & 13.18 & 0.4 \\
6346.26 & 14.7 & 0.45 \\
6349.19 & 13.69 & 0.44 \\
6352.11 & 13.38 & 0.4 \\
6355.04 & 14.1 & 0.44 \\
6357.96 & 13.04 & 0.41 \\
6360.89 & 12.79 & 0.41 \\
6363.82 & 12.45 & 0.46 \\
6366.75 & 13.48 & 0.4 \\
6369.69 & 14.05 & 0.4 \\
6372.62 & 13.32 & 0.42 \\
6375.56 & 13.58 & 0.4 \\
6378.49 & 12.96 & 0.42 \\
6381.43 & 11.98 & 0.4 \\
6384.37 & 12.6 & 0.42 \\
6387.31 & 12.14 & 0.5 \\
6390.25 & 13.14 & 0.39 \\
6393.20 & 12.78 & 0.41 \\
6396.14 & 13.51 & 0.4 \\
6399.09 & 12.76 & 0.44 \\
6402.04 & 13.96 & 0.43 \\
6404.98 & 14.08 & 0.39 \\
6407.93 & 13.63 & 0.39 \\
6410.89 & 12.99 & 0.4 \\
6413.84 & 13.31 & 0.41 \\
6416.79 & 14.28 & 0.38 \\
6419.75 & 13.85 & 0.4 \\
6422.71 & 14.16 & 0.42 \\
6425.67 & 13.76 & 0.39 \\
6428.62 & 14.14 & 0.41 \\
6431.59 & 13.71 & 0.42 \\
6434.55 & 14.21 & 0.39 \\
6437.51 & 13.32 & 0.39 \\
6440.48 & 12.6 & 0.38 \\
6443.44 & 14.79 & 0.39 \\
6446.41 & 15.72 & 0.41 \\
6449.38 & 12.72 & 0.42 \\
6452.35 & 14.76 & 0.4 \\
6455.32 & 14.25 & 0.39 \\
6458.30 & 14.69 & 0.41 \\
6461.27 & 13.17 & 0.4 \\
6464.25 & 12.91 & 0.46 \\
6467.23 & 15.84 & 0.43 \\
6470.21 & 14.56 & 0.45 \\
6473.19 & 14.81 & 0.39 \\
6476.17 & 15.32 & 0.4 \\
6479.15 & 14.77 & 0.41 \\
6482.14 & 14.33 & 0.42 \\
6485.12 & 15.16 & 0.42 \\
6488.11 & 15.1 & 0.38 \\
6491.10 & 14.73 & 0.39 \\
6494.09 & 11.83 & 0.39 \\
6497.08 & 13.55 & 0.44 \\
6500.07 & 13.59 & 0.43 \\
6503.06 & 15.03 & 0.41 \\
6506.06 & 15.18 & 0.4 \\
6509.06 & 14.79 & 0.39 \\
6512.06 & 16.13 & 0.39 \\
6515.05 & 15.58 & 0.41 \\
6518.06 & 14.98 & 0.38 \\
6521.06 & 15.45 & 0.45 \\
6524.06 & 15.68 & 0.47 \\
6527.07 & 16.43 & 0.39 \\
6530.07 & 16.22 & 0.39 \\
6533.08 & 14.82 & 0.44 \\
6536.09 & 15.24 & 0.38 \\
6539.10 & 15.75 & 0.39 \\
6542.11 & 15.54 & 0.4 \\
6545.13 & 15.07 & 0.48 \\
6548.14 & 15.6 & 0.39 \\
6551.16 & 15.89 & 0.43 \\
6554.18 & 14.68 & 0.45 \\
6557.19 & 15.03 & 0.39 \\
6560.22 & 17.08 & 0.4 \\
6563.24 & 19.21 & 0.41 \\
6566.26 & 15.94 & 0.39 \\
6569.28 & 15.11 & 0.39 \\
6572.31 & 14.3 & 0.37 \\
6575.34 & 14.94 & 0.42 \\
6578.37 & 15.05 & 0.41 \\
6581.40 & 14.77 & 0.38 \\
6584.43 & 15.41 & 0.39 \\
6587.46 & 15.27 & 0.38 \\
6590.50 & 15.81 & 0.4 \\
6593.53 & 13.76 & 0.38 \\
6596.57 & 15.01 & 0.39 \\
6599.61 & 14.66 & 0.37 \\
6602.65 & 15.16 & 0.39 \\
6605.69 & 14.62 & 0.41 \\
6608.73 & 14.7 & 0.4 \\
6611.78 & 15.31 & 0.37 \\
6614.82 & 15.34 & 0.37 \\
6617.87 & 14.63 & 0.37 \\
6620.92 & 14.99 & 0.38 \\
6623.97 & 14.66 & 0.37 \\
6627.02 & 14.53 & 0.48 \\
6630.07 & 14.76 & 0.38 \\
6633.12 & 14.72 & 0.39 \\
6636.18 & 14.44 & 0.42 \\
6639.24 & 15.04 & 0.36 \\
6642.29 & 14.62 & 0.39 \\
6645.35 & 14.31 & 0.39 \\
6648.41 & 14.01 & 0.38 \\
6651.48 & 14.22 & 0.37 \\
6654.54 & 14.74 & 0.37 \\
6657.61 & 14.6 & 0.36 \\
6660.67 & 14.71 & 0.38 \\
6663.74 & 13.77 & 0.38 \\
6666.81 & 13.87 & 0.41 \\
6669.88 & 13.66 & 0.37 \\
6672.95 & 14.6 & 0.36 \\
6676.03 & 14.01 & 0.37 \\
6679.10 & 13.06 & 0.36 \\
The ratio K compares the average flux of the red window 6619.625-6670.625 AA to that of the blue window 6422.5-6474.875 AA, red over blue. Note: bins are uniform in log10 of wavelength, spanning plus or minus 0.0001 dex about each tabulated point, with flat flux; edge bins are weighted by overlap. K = 1.0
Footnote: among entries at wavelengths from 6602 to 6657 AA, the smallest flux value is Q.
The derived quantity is 14.01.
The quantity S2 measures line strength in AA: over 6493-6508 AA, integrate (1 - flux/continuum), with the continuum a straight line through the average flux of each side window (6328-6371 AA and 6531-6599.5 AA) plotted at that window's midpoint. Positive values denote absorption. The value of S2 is 0.9 AA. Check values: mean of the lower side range 13.4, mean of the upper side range 15.4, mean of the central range 13.9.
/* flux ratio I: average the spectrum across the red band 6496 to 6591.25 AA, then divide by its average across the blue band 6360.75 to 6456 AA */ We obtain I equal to 1.14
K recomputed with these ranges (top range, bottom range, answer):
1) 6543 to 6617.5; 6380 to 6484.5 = 1.11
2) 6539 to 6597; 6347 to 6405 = 1.17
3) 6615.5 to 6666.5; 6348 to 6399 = 1.11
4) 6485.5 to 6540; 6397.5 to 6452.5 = 1.09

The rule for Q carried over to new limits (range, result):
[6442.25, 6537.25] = 11.83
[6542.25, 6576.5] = 14.3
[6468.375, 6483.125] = 14.33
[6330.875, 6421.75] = 11.98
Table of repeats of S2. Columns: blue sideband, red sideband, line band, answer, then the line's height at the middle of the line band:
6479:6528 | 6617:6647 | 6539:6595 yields -2.77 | 14.7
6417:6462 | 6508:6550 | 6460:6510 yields 1.31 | 14.8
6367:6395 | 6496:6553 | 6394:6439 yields -0.48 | 13.6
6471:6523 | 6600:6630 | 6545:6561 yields -0.79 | 14.8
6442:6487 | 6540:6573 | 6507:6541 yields -0.43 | 15.4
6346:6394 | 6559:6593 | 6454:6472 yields 0.04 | 14.3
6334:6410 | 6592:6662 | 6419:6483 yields -2.31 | 13.7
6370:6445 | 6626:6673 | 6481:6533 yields -4.10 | 13.8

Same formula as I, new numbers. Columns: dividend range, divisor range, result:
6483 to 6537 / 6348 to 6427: 1.12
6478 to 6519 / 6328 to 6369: 1.09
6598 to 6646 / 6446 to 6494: 1.02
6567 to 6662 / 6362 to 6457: 1.09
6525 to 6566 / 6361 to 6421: 1.20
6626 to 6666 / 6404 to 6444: 1.05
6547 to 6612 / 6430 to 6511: 1.07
